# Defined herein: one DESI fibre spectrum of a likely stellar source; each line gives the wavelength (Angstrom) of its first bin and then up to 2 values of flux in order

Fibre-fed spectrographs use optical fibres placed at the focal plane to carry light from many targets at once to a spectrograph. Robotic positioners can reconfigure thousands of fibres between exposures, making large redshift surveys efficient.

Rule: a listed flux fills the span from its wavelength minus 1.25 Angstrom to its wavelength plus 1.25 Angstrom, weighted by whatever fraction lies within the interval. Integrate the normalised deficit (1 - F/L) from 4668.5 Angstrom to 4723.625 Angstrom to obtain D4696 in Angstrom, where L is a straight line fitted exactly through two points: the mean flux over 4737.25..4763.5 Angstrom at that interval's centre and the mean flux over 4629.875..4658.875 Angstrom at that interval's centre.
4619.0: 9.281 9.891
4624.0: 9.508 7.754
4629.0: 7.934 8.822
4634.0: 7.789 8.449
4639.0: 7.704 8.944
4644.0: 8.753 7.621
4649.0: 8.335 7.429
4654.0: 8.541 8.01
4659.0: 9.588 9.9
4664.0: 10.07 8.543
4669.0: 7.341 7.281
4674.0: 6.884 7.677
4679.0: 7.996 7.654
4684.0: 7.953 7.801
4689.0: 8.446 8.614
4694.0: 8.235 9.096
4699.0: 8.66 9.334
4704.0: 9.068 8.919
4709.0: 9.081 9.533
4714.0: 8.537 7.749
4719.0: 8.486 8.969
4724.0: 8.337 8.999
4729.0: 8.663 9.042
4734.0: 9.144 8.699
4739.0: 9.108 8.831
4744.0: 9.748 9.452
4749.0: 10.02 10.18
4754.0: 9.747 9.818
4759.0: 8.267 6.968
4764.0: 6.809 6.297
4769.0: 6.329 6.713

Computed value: 2.2 Angstrom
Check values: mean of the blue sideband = 8.27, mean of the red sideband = 9.14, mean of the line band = 8.35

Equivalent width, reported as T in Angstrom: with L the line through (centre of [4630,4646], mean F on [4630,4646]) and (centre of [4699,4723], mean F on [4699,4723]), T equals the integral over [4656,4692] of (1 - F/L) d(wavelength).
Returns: 1.45 Angstrom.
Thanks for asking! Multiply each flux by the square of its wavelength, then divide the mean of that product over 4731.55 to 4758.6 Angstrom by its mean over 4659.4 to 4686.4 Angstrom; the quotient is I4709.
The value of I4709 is 1.19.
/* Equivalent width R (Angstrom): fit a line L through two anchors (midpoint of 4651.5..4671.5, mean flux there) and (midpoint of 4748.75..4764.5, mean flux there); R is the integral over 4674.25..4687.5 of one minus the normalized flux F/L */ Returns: 1.46 Angstrom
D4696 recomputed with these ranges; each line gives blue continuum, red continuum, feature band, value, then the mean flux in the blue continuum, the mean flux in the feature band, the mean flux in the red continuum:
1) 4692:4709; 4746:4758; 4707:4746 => 2.04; 8.89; 8.87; 9.84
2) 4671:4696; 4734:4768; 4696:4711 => -1.63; 7.91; 9.05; 8.76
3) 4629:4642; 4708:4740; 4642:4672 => -0.35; 8.27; 8.49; 8.79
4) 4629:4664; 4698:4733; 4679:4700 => 0.99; 8.49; 8.28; 8.82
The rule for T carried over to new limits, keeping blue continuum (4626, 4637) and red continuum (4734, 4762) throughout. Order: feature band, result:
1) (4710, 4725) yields 0.6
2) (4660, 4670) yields -0.7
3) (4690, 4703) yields 0.0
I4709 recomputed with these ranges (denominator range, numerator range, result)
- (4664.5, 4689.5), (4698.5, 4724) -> 1.15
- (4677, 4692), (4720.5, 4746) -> 1.14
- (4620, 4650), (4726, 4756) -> 1.15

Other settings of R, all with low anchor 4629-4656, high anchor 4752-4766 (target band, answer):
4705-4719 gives -0.8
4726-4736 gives -0.8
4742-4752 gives -1.7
